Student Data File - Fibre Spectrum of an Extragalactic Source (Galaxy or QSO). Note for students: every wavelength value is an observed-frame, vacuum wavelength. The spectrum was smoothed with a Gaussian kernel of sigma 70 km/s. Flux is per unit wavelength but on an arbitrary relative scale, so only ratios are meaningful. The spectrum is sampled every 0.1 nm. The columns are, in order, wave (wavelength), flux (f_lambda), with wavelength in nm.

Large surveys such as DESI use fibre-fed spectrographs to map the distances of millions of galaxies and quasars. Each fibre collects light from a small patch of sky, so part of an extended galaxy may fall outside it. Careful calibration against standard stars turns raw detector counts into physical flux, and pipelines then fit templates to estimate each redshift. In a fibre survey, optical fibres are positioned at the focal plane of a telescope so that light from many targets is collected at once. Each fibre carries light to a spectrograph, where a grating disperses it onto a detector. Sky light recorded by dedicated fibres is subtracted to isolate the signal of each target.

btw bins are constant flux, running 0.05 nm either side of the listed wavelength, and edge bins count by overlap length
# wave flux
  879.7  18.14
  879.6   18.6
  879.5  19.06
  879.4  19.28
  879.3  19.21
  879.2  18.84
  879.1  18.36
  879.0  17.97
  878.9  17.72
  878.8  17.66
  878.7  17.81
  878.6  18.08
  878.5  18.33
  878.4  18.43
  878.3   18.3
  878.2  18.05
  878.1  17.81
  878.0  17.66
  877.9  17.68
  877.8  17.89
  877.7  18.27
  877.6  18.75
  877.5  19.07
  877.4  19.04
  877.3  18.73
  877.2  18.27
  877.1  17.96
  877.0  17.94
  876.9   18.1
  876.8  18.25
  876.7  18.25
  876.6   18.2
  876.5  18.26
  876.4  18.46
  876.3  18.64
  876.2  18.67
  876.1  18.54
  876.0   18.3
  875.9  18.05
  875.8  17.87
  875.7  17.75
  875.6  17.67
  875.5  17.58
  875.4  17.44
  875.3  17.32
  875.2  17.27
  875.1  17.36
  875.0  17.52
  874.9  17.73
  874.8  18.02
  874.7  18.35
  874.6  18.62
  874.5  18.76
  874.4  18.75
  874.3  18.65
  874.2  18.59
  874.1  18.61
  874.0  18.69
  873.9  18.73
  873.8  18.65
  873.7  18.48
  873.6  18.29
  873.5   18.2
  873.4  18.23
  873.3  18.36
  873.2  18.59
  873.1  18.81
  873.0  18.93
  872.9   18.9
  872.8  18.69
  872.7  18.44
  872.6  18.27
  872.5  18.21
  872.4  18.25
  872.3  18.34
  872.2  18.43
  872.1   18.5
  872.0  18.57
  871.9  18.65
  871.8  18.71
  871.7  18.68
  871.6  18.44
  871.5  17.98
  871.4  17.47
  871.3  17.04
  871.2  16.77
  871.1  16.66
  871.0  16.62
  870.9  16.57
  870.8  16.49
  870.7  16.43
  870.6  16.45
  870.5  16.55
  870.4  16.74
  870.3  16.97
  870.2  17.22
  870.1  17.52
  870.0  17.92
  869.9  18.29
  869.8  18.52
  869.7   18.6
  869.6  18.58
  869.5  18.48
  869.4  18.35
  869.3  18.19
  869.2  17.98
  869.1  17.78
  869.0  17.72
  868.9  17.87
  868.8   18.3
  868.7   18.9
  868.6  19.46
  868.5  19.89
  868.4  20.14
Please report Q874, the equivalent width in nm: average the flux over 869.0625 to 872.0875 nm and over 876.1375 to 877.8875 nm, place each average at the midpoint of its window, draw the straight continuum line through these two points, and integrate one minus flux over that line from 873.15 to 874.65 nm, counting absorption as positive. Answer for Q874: -0.04 nm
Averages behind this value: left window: 17.7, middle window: 18.5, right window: 18.4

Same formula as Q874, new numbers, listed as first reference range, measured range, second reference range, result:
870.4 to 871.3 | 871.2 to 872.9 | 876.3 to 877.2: -0.134 nm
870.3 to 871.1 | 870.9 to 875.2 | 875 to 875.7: -0.301 nm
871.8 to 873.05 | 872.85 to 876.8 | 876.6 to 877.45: 0.033 nm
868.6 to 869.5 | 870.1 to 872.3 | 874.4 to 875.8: 0.078 nm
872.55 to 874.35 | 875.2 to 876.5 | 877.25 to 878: 0.034 nm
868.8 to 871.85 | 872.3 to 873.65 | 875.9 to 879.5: -0.046 nm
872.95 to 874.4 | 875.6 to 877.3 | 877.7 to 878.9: -0.001 nm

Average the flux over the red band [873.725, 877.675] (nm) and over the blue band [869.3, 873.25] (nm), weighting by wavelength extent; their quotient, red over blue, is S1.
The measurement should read 1.0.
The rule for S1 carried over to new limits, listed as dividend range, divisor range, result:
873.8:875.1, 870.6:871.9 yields 1.06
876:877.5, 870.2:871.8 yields 1.08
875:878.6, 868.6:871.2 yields 1.03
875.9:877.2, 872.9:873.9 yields 0.99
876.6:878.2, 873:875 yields 0.99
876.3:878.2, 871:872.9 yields 1.01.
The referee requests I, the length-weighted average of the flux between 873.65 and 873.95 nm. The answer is 18.6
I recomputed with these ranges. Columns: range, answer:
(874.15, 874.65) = 18.7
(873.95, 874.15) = 18.6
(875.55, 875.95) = 17.8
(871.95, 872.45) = 18.4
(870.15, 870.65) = 16.8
